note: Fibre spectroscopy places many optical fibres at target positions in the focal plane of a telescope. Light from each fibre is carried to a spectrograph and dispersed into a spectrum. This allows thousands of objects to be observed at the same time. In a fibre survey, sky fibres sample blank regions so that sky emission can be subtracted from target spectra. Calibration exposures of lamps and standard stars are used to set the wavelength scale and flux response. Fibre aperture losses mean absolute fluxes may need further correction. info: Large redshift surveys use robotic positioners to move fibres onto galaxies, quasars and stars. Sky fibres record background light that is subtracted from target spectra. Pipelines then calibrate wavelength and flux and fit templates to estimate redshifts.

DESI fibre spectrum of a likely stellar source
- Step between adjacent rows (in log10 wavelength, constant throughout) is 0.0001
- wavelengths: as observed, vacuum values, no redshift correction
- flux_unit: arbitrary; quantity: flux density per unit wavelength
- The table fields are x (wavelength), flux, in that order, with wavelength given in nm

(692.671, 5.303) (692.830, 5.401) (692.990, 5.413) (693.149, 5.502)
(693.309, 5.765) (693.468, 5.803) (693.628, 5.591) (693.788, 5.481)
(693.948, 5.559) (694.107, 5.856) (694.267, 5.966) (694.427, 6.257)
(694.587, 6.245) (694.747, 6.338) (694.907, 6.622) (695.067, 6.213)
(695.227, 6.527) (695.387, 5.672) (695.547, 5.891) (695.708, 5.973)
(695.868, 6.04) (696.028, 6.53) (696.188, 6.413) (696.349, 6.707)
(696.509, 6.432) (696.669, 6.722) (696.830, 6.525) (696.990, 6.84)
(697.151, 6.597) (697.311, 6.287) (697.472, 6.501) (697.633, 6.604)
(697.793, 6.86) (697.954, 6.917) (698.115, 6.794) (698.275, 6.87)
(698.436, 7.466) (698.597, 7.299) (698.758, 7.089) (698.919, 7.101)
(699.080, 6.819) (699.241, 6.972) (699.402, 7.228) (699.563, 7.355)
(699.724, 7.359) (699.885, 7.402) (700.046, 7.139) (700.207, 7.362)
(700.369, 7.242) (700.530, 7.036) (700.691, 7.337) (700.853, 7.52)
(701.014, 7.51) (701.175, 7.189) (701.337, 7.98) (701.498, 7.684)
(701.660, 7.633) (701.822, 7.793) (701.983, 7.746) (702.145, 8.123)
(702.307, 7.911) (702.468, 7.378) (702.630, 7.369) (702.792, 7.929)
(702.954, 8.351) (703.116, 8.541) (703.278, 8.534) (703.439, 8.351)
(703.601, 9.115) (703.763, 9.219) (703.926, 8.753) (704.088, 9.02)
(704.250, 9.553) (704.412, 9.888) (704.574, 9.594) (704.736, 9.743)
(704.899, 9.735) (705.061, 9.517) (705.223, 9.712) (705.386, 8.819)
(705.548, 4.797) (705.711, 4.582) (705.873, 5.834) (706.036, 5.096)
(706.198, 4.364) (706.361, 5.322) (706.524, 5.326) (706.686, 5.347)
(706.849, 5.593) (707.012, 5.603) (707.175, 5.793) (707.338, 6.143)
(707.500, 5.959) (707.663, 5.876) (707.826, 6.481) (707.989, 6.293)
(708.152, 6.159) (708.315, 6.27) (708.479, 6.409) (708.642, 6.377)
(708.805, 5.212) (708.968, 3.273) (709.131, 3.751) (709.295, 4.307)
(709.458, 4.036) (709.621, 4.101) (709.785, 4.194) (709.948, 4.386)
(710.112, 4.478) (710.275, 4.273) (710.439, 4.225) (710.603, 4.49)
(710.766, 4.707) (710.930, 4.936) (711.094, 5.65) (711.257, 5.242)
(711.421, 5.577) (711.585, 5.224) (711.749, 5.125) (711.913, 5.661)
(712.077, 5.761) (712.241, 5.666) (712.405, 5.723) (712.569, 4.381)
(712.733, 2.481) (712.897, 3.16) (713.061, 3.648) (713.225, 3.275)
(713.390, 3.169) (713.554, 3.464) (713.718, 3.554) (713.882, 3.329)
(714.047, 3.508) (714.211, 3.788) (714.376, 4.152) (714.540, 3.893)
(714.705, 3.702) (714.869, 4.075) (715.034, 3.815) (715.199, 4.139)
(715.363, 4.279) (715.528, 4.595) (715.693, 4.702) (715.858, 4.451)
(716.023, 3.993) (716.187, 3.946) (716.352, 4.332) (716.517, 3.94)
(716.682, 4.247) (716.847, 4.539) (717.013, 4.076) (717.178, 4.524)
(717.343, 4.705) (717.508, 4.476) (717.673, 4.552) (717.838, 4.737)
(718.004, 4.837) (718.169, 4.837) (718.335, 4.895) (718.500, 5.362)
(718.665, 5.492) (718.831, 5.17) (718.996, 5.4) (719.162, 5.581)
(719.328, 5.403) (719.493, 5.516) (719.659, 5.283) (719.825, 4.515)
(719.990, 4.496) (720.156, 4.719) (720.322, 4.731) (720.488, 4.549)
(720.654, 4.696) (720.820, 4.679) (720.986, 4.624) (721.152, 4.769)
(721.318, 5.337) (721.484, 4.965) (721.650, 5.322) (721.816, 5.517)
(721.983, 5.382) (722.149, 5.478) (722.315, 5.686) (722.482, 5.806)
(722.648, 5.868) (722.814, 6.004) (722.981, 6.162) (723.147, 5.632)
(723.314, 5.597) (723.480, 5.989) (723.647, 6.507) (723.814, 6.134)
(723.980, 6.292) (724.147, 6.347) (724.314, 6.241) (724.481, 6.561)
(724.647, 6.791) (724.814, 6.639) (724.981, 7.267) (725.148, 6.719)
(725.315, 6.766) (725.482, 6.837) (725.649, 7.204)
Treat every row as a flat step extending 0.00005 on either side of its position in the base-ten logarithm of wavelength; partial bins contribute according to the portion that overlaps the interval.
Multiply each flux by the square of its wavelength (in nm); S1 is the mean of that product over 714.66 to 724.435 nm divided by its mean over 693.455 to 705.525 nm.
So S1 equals 0.7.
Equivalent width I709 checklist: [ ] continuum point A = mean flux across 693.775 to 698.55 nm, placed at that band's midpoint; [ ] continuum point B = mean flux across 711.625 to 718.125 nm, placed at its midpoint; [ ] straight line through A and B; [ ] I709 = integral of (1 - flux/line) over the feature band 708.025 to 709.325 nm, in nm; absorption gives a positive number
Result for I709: -0.088 nm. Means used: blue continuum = 6.41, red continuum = 4.23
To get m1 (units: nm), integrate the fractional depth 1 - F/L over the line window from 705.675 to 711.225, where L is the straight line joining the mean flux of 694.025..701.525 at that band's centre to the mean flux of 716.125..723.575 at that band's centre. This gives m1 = 0.75 nm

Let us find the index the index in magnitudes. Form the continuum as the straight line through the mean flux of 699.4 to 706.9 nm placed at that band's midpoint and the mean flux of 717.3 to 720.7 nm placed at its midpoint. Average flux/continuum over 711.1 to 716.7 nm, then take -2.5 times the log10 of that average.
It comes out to 0.34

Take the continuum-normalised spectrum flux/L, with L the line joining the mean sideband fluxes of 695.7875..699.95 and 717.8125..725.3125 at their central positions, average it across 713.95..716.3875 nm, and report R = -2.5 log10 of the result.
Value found 0.40 mag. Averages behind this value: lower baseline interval 6.83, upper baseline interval 5.54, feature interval 4.08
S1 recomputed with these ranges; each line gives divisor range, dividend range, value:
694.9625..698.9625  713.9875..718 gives 0.68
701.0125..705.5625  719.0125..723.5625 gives 0.66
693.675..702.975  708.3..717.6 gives 0.66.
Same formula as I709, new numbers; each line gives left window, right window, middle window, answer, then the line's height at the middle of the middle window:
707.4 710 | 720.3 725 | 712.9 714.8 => 0.64 nm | 5.39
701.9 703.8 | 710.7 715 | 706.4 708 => 0.17 nm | 6.51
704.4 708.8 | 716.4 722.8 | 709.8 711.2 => 0.34 nm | 6.12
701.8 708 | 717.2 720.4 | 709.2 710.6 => 0.49 nm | 6.54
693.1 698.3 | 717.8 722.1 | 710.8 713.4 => 0.35 nm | 5.44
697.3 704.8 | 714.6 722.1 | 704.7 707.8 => 0.19 nm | 6.83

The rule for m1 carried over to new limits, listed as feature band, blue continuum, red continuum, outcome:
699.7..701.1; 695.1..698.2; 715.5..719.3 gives -0.27 nm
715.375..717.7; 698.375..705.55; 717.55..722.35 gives 0.52 nm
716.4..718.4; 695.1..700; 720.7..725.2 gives 0.50 nm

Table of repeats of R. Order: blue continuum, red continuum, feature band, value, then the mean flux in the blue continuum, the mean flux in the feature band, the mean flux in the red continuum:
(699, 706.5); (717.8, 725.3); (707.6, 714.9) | 0.41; 7.71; 4.61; 5.54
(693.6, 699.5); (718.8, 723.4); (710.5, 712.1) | 0.11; 6.49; 5.2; 5.25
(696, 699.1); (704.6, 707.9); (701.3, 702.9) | -0.17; 6.77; 7.76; 6.53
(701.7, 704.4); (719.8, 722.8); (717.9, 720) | 0.07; 8.38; 5.16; 5.1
